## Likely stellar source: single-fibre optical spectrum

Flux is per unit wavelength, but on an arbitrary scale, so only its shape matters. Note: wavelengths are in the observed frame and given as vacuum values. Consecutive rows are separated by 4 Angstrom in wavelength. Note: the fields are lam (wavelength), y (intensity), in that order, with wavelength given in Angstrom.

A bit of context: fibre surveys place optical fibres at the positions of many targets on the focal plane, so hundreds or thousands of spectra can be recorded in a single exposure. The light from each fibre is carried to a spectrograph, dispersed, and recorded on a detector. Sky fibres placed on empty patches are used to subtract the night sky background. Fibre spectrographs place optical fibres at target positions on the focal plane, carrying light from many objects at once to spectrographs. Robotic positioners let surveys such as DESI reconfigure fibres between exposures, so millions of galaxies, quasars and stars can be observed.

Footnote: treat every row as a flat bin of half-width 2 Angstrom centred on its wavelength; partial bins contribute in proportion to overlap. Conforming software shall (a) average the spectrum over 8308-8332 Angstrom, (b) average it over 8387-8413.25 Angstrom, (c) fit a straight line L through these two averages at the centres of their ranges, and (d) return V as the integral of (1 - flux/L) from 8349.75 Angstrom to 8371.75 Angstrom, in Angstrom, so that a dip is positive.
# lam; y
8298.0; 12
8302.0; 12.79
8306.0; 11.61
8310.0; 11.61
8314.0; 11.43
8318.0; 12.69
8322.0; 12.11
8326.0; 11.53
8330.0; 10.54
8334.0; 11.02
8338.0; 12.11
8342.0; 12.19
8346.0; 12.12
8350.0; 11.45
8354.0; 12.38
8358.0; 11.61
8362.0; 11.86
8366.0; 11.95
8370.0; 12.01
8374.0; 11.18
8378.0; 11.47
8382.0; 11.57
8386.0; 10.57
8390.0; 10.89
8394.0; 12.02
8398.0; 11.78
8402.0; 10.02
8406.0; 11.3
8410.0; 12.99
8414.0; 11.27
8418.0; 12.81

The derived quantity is -0.7 Angstrom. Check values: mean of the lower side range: 11.7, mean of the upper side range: 11.5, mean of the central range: 11.9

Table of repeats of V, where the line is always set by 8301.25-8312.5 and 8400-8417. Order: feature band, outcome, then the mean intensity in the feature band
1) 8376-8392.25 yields 0.6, 11.1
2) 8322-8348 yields 0.3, 11.6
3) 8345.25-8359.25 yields -0.2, 11.9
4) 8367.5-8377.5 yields 0.0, 11.6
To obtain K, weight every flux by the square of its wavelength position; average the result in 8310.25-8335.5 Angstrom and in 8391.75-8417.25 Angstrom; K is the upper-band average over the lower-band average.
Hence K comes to 1.0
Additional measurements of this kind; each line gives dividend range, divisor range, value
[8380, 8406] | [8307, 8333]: 0.98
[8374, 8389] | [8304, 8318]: 0.97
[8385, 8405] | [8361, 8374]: 0.94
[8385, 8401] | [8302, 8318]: 0.97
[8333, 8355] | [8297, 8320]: 1.00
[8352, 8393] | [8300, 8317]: 0.99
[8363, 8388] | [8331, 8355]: 0.98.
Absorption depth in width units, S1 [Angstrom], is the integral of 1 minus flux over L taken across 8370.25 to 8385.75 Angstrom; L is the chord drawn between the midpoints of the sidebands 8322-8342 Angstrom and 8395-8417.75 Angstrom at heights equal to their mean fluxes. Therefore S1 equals 0.2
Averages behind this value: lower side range 11.5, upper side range 11.6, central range 11.4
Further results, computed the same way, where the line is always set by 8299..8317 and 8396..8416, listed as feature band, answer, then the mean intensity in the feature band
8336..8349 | -0.4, 12.1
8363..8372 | -0.2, 12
